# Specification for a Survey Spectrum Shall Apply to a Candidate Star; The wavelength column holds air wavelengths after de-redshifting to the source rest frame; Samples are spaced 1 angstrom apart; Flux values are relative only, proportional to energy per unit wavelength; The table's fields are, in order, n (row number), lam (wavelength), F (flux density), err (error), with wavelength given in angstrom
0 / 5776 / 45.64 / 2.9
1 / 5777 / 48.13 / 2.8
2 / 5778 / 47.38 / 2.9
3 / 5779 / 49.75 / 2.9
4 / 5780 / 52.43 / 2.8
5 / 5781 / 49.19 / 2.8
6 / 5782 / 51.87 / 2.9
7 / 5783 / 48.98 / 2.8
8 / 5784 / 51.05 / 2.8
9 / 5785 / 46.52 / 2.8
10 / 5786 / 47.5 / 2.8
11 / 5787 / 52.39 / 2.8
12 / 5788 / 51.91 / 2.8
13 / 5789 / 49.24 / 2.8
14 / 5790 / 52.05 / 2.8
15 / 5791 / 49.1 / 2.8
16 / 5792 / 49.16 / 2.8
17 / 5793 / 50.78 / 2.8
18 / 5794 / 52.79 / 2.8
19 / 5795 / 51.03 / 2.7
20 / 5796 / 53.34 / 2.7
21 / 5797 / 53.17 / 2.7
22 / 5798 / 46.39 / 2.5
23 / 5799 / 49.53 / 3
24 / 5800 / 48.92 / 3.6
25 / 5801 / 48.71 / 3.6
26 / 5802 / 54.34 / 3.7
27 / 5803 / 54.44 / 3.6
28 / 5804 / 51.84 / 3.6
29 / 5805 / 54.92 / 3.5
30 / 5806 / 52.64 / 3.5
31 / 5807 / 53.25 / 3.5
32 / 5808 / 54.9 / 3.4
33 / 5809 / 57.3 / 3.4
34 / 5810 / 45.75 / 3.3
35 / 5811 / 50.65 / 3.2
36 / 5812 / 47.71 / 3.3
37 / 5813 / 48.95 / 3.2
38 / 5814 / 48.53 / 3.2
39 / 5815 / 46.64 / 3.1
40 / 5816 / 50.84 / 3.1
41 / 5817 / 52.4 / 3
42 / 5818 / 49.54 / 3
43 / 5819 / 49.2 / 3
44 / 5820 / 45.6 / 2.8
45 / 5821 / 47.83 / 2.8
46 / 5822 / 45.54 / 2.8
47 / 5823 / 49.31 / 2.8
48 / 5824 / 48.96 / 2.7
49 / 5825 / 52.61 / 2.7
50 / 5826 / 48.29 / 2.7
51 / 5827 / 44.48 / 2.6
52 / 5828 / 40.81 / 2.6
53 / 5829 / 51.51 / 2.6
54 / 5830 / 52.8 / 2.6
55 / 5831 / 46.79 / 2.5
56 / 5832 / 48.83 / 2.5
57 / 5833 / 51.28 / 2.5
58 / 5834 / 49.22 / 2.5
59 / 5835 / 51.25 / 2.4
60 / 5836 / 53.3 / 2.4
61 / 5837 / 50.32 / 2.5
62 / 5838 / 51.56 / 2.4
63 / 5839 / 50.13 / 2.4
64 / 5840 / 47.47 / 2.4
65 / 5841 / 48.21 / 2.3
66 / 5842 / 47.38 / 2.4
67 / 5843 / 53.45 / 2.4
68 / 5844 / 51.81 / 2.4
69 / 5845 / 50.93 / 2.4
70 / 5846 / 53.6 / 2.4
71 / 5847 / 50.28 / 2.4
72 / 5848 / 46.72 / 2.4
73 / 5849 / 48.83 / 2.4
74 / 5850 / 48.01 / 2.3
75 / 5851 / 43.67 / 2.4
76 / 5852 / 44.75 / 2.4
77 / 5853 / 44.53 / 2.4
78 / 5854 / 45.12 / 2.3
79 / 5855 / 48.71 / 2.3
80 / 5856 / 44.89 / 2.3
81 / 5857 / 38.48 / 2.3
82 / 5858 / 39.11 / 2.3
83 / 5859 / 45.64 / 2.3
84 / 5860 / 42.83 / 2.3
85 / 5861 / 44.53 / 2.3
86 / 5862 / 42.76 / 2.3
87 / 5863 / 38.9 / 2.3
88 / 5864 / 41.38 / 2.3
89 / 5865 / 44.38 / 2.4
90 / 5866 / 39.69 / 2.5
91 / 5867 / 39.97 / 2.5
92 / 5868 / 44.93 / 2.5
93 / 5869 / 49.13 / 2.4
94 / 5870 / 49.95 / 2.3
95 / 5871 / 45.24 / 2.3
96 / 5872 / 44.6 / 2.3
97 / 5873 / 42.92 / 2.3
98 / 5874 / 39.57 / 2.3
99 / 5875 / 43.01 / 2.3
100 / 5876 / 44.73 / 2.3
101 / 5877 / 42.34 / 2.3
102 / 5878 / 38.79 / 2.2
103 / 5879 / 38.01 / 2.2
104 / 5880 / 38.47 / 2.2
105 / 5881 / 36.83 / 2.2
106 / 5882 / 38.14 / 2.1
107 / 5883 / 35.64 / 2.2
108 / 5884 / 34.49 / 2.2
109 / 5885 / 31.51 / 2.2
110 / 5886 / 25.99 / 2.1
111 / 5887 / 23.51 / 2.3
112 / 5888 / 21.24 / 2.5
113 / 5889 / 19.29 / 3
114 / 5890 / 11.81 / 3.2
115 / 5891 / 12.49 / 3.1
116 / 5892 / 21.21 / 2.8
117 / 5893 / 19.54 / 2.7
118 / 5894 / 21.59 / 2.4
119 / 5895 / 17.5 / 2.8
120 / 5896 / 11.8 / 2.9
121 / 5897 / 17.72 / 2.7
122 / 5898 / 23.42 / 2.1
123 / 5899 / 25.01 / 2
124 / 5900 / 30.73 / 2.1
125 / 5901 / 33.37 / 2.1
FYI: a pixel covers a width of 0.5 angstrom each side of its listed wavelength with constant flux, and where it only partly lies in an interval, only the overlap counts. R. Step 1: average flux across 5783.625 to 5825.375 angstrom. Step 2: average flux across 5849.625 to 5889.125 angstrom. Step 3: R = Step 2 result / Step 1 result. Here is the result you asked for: 0.80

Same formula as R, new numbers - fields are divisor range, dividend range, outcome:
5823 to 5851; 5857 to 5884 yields 0.84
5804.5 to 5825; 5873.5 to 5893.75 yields 0.61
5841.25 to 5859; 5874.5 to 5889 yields 0.74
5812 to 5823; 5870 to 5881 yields 0.86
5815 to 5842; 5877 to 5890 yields 0.64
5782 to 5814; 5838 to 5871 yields 0.90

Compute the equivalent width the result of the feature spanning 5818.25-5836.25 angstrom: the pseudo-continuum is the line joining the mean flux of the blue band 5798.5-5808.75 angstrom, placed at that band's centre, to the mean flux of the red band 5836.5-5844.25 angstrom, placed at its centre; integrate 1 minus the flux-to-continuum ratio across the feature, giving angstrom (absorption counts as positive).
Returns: 0.8 angstrom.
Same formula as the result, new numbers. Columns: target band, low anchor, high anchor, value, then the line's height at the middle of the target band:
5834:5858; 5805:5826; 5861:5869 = -1.54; 45.3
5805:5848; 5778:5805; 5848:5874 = -2.28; 47.3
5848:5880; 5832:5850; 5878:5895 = -4.63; 38.5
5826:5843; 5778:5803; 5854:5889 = -1.74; 44.7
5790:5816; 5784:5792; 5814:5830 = -0.95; 49.2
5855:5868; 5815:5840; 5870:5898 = -1.48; 38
